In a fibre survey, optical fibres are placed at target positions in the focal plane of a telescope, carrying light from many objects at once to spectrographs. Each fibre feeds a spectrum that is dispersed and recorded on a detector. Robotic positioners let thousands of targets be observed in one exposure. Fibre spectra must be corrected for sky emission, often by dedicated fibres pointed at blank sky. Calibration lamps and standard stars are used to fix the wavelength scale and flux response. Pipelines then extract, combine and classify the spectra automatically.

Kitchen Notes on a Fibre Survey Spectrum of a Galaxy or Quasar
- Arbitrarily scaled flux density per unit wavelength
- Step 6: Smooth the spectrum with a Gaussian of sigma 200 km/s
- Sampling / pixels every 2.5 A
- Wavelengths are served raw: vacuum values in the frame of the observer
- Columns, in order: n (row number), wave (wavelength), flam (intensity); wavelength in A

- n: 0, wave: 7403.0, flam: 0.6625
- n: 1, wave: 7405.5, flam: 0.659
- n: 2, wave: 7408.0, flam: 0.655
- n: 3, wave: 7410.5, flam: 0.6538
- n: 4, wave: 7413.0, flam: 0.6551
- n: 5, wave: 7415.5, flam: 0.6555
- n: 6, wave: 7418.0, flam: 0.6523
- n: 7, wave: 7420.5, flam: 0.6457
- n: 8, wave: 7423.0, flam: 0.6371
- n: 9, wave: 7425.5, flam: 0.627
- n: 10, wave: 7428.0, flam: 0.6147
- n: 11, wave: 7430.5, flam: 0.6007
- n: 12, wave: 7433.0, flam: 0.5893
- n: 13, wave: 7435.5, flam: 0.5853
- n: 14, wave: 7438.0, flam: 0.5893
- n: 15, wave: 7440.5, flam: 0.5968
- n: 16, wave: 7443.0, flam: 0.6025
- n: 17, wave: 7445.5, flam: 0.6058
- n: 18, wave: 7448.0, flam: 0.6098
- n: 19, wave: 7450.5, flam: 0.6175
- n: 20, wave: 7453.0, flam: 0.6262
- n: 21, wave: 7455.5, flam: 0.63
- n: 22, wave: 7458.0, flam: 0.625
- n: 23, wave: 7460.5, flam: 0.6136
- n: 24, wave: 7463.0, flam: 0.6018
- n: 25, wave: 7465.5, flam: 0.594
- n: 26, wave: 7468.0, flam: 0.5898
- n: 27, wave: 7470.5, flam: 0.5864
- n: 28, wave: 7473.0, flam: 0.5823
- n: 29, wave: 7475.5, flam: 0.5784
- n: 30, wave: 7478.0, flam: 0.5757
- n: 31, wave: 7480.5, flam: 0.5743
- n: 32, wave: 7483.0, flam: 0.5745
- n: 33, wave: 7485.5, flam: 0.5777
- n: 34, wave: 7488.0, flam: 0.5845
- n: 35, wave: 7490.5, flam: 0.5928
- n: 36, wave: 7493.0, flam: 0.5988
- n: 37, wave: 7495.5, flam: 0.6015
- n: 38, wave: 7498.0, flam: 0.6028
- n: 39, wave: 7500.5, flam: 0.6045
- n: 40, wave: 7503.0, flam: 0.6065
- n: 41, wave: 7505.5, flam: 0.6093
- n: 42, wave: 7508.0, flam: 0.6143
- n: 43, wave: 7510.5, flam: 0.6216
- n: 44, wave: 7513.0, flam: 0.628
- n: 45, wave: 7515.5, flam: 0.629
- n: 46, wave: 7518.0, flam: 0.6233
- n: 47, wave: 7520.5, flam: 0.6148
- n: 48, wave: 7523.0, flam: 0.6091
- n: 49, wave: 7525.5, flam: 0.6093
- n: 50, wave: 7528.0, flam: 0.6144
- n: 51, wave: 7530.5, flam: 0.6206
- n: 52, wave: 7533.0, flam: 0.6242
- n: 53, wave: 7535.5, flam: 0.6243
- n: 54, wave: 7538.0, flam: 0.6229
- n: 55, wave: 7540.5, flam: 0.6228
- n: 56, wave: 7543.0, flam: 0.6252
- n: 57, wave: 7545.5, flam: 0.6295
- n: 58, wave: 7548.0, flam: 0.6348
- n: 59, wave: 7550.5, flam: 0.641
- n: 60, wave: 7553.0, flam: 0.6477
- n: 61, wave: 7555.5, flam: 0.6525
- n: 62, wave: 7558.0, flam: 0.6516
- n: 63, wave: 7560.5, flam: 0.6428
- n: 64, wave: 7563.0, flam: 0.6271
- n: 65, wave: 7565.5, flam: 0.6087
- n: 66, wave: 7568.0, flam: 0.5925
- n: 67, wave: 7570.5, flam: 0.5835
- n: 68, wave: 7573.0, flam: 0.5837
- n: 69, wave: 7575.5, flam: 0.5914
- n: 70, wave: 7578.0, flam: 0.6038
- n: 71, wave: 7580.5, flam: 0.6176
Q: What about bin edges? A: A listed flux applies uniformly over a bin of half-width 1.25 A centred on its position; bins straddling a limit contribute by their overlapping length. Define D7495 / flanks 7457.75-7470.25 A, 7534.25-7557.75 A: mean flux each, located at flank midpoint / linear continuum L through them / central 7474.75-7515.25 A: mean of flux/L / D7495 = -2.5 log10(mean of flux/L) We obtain 0.03 mag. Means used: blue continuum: 0.602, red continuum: 0.634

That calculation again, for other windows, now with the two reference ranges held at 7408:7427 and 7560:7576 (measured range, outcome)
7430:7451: 0.072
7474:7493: 0.084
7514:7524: -0.004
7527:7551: -0.025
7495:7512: 0.022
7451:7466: 0.032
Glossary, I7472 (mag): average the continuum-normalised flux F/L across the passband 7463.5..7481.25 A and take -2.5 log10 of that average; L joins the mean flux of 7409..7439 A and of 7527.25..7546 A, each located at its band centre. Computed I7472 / 0.073 mag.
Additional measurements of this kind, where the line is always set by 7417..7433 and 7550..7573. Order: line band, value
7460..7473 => 0.06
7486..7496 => 0.06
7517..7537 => 0.01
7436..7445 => 0.05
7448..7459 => 0.00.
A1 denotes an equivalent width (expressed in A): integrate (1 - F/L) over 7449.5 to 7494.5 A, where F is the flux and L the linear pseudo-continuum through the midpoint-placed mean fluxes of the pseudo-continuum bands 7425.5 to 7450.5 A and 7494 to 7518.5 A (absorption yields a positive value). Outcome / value 0.9 A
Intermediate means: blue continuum 0.602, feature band 0.596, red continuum 0.614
